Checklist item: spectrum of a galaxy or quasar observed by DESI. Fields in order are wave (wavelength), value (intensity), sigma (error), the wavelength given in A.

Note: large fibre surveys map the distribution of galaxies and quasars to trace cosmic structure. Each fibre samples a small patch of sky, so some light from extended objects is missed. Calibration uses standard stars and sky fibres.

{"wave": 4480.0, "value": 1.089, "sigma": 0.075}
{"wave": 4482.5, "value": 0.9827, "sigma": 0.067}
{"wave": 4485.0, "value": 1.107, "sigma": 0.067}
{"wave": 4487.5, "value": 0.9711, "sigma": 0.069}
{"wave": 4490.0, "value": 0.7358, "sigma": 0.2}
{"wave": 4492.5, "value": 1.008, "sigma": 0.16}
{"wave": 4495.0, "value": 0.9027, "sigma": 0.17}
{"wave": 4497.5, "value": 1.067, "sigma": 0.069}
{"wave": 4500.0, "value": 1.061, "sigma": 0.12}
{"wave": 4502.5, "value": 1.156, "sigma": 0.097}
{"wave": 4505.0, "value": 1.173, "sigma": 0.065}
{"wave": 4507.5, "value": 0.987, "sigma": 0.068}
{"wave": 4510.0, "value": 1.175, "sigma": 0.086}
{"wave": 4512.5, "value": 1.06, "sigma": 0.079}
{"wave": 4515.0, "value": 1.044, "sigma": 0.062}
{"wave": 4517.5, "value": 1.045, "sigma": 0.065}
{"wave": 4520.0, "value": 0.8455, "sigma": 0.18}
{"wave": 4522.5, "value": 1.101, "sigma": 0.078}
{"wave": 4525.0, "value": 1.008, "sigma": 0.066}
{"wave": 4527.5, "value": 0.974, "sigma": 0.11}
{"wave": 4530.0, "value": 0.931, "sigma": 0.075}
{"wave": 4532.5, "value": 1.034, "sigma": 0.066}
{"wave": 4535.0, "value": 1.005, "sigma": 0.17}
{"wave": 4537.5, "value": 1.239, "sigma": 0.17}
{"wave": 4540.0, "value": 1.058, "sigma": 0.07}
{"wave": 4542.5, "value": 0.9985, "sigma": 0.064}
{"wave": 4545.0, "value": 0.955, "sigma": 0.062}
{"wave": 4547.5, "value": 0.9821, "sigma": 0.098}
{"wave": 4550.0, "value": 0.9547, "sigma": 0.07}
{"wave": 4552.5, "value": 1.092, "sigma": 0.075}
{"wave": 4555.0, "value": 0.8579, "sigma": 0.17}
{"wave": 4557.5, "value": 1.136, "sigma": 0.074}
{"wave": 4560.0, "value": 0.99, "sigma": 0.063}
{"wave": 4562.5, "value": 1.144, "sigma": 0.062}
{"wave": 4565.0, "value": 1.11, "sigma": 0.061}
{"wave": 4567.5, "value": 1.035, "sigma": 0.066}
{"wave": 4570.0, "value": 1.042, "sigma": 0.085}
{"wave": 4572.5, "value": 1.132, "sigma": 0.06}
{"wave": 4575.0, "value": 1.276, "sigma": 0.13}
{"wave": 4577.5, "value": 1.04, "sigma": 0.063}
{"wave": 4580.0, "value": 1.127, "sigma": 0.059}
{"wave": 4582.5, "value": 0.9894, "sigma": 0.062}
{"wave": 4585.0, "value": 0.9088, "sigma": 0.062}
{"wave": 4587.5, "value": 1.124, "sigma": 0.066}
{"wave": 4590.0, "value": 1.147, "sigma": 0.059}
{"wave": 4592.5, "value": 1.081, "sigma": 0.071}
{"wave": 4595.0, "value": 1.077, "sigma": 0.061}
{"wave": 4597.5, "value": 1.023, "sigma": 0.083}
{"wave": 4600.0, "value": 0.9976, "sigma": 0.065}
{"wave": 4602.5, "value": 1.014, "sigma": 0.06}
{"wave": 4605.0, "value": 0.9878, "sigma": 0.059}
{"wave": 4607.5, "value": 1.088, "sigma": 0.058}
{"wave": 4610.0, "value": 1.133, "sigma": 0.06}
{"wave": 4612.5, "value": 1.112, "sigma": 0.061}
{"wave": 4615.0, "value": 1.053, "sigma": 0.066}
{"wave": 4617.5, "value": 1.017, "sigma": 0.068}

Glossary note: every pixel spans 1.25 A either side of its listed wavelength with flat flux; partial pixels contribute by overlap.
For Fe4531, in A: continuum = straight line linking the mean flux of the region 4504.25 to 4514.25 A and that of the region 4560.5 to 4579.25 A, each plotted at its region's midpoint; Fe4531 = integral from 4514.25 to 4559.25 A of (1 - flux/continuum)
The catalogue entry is 3.5 A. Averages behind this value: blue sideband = 1.09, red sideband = 1.11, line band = 1.01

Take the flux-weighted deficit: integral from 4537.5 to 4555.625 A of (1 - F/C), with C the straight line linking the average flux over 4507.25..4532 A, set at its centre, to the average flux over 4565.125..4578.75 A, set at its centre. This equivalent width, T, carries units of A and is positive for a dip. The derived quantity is 0.95 A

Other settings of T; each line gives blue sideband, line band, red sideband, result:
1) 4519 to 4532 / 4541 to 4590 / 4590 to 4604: -1.6 A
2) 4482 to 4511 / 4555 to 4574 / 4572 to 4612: -0.2 A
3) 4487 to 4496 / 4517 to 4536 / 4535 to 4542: 1.1 A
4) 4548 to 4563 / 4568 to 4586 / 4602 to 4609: -0.8 A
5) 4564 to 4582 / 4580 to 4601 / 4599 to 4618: 0.6 A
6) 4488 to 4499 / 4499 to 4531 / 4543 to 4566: -2.6 A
